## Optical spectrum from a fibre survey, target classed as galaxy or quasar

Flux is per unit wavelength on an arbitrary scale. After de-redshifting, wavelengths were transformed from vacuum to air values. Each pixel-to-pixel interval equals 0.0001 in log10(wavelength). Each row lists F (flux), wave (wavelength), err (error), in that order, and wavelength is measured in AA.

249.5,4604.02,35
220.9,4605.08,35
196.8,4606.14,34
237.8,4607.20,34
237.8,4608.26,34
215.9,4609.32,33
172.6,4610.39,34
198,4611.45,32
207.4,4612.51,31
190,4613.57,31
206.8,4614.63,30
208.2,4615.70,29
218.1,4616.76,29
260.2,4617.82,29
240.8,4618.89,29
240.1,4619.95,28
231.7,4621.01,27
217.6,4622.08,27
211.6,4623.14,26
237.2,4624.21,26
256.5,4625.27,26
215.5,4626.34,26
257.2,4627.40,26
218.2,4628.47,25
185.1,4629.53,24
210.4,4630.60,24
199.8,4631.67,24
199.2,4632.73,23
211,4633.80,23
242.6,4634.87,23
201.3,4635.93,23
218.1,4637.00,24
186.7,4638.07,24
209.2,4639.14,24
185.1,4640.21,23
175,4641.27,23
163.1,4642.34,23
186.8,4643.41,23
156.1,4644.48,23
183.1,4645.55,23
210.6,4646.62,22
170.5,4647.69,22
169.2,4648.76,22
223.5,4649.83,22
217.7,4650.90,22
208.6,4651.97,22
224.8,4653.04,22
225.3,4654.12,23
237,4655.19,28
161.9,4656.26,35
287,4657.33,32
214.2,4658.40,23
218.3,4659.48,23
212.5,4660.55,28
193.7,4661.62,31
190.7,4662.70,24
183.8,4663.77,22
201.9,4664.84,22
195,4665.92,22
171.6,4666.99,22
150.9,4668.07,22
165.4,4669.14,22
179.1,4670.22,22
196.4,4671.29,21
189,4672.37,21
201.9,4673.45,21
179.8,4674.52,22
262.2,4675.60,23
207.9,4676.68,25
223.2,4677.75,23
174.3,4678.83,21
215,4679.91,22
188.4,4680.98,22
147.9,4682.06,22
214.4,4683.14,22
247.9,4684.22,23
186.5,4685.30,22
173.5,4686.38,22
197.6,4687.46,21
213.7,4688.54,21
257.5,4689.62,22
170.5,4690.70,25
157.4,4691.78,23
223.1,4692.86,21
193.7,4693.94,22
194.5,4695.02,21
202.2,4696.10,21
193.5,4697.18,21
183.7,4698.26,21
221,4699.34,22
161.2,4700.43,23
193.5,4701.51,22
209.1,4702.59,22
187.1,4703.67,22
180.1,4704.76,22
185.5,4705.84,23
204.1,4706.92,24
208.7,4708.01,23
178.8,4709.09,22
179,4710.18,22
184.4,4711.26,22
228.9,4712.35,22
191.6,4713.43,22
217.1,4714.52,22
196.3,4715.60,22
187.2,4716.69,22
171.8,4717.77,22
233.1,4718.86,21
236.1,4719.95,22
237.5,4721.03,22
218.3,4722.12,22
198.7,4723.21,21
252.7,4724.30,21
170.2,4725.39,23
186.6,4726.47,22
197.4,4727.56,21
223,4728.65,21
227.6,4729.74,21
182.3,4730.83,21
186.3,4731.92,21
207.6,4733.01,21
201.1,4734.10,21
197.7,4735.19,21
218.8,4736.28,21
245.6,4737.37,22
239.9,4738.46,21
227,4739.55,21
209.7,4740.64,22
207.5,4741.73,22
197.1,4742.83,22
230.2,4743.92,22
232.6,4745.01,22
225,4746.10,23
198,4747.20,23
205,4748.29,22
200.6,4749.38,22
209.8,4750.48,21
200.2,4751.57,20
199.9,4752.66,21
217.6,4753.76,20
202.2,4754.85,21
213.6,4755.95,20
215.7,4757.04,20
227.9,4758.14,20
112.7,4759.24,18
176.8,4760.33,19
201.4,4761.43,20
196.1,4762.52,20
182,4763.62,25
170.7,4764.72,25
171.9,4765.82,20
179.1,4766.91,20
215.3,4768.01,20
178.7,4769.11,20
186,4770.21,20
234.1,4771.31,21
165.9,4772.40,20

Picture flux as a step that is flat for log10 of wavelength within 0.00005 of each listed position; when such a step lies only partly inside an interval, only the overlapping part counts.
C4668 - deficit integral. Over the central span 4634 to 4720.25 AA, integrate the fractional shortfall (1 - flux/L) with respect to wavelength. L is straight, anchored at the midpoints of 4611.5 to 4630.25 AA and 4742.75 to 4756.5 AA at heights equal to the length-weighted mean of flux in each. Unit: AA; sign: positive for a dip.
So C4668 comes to 7.6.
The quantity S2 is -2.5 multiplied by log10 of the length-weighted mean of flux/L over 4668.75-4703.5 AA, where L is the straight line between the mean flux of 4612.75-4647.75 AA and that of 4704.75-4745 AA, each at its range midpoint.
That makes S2 0.06 mag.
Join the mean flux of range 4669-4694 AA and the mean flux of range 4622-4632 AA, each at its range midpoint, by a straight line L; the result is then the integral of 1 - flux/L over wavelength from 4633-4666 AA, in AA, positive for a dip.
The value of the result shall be 1.5 AA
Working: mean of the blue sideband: 221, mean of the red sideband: 199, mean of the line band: 202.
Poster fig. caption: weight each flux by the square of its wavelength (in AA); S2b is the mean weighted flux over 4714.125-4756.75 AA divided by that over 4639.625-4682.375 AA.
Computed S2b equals 1.11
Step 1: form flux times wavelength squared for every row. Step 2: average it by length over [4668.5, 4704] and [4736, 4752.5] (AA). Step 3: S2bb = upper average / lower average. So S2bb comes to 1.12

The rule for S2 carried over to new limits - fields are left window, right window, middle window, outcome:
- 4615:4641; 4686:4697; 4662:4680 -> 0.067 mag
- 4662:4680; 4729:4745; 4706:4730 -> 0.012 mag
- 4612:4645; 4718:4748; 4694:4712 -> 0.112 mag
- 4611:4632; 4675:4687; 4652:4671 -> 0.044 mag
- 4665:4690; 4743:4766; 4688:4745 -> -0.031 mag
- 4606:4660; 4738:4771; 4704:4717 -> 0.052 mag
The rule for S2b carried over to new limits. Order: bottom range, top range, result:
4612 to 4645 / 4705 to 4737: 1.00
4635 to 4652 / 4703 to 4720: 1.06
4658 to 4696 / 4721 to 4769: 1.07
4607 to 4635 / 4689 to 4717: 0.93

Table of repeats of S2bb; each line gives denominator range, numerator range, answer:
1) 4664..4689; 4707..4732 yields 1.07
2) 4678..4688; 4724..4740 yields 1.10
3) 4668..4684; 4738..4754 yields 1.12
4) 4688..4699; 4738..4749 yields 1.11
